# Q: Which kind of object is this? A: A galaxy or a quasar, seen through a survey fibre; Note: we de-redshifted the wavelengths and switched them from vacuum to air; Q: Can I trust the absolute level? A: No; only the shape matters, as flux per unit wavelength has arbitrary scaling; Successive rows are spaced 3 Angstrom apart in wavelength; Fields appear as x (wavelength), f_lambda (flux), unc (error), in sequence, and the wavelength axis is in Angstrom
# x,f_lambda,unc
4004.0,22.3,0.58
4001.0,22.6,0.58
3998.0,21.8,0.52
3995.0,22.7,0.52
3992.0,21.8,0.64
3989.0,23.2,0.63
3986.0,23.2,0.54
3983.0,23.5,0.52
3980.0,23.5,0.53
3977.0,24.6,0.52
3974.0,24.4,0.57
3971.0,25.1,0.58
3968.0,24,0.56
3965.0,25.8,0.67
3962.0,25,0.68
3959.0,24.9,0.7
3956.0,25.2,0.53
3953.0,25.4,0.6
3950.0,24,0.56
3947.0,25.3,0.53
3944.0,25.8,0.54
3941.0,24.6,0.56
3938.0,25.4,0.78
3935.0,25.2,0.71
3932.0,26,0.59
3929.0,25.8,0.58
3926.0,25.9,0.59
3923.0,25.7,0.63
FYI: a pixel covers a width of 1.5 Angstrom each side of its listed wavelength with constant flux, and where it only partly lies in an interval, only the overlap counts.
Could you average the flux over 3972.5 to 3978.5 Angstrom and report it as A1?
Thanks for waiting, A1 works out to 24.5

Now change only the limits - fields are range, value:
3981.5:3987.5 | 23.3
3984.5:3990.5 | 23.2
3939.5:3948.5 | 25.2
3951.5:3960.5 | 25.2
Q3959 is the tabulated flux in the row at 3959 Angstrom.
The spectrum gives 24.9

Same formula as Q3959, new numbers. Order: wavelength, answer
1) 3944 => 25.8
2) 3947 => 25.3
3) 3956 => 25.2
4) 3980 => 23.5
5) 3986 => 23.2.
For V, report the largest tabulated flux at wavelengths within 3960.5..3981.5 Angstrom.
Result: 25.8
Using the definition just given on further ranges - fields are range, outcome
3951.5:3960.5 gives 25.4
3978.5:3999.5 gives 23.5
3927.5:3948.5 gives 26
